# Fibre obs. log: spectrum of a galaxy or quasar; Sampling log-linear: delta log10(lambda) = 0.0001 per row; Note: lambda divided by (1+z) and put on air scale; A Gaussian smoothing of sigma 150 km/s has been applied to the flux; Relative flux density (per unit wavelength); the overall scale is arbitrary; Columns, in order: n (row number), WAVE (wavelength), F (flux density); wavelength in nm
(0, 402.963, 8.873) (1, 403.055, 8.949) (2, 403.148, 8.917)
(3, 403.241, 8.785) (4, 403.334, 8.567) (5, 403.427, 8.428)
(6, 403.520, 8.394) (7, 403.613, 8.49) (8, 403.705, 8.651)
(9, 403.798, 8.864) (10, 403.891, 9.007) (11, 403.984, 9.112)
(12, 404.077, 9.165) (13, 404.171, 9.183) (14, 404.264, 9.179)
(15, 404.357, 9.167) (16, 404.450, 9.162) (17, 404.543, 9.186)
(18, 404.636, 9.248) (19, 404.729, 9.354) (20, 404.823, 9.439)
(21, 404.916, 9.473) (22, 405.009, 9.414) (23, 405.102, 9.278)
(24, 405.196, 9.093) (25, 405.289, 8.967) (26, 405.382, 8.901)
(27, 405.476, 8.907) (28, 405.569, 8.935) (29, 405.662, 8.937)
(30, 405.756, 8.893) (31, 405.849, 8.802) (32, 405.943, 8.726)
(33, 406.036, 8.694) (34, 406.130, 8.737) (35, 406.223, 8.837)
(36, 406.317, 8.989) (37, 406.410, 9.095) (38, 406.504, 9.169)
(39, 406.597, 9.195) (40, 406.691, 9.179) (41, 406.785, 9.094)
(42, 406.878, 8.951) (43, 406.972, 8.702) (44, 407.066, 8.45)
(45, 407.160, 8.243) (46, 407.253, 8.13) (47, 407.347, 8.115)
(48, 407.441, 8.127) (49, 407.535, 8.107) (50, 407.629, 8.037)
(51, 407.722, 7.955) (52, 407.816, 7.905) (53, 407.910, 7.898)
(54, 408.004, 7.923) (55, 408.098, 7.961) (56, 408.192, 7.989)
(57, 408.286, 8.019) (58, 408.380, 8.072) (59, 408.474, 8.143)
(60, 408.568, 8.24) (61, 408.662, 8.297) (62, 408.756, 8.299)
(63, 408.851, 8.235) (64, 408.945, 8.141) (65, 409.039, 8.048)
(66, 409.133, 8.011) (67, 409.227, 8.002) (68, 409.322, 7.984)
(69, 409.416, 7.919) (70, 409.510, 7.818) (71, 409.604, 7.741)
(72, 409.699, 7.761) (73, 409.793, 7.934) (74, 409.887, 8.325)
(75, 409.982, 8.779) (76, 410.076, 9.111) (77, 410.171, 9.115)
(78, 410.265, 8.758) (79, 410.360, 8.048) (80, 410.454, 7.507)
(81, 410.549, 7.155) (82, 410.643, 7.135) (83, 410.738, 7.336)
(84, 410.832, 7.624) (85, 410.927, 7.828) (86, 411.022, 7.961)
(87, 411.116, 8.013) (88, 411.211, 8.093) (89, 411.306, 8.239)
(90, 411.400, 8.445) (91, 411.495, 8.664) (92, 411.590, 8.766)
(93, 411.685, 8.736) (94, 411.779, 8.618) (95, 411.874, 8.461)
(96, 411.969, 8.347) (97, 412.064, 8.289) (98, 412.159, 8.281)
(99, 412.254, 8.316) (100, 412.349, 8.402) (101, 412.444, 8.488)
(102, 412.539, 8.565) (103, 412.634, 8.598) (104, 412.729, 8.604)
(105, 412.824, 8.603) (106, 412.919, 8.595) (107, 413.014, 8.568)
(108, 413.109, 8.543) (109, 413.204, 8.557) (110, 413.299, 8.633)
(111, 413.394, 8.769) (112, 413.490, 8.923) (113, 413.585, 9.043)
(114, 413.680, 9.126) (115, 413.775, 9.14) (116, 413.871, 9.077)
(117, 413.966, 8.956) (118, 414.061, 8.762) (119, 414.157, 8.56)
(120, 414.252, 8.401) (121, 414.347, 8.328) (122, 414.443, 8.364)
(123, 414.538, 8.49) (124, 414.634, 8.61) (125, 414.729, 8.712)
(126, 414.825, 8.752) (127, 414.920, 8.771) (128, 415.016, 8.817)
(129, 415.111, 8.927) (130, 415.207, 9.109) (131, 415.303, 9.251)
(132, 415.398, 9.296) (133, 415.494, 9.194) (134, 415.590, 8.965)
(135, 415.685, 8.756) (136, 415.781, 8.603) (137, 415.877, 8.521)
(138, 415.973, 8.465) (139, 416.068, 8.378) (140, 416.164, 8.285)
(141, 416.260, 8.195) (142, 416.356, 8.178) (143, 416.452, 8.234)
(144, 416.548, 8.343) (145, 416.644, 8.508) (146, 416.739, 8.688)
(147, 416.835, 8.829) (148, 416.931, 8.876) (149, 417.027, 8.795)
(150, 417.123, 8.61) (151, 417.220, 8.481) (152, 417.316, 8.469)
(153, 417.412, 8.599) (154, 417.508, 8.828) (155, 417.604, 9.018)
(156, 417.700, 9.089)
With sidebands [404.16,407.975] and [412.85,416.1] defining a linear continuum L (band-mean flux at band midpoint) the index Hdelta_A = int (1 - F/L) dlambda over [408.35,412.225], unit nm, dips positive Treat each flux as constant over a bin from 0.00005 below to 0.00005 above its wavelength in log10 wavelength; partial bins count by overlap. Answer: 0.28 nm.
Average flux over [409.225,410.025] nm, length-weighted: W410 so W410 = 8.02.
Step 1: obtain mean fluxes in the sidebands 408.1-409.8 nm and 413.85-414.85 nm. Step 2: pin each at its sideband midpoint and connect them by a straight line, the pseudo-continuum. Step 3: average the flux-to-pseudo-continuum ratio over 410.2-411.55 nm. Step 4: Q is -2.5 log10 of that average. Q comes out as 0.04 mag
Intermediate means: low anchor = 8.04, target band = 7.94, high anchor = 8.62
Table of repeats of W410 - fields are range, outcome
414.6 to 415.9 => 8.89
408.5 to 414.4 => 8.35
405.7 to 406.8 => 8.94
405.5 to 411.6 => 8.3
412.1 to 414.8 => 8.64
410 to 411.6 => 8.1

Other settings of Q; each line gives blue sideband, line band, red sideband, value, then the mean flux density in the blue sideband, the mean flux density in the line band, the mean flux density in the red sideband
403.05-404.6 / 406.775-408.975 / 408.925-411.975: 0.03 mag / 8.89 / 8.2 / 8.13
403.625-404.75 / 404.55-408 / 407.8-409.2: -0.02 mag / 9.09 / 8.77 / 8.08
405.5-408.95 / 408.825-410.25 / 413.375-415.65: 0.05 mag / 8.47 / 8.21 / 8.85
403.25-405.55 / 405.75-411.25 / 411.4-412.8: 0.06 mag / 9.02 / 8.25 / 8.51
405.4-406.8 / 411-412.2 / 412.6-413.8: 0.05 mag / 8.94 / 8.39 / 8.75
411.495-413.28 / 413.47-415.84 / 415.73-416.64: -0.05 mag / 8.53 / 8.84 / 8.36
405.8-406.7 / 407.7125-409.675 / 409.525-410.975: 0.05 mag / 8.94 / 8.02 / 8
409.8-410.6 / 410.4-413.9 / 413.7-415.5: 0.02 mag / 8.32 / 8.38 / 8.81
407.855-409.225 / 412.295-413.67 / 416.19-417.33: -0.04 mag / 8.09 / 8.65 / 8.51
